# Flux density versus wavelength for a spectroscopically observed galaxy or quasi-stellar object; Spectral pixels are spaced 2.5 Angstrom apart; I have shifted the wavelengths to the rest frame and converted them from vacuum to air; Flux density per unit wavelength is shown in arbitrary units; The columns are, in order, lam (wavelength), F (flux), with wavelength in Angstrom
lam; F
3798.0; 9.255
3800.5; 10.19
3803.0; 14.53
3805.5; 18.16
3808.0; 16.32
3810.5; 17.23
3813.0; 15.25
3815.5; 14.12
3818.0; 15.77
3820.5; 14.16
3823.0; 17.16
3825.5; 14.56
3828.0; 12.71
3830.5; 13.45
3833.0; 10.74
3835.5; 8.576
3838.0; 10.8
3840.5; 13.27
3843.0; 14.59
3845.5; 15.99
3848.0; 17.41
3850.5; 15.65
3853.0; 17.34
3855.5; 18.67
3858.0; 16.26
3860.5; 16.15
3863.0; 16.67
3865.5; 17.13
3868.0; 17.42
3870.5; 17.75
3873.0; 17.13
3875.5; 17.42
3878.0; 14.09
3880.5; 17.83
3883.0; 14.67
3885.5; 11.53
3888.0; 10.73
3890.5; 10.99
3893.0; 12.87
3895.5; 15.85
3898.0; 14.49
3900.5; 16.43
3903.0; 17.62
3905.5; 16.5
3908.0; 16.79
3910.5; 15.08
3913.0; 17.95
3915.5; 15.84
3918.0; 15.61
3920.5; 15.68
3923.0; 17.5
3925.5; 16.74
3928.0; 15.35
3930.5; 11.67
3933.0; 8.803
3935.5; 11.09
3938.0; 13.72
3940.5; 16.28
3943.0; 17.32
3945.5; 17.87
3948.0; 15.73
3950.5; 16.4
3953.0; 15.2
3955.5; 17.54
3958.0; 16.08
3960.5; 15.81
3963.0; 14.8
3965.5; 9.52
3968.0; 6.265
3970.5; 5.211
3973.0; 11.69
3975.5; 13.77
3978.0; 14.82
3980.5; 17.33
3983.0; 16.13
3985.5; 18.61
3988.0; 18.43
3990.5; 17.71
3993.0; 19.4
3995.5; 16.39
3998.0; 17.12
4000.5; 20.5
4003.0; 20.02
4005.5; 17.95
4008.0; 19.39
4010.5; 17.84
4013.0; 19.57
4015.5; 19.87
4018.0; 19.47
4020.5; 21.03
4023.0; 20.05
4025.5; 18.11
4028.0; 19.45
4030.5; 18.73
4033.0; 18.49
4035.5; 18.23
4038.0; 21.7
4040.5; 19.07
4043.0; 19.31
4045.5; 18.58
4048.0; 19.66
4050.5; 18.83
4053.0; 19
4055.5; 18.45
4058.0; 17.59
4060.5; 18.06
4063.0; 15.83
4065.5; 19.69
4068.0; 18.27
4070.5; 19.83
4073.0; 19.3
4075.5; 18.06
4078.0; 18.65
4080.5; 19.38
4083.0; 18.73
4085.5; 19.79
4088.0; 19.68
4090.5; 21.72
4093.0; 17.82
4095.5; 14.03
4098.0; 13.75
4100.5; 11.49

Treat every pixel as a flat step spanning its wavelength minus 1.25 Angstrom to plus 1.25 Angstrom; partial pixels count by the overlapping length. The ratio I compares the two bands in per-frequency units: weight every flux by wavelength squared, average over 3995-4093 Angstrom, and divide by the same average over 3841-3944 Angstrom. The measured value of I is 1.33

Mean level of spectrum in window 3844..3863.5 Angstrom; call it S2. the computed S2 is 16.7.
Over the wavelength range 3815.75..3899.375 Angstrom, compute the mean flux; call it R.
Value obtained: 14.8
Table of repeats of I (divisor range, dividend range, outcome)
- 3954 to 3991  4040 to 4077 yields 1.37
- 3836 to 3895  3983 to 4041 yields 1.34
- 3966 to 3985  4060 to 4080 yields 1.57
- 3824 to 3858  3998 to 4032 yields 1.48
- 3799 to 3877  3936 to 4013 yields 1.12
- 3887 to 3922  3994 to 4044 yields 1.33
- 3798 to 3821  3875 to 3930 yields 1.08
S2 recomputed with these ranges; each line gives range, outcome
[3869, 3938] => 14.9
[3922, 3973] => 13.9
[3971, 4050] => 18.2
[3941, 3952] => 16.8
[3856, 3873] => 17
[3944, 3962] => 16.4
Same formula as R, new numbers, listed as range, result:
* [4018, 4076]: 18.9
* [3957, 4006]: 15.3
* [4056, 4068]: 17.9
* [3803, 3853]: 14.6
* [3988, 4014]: 18.6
